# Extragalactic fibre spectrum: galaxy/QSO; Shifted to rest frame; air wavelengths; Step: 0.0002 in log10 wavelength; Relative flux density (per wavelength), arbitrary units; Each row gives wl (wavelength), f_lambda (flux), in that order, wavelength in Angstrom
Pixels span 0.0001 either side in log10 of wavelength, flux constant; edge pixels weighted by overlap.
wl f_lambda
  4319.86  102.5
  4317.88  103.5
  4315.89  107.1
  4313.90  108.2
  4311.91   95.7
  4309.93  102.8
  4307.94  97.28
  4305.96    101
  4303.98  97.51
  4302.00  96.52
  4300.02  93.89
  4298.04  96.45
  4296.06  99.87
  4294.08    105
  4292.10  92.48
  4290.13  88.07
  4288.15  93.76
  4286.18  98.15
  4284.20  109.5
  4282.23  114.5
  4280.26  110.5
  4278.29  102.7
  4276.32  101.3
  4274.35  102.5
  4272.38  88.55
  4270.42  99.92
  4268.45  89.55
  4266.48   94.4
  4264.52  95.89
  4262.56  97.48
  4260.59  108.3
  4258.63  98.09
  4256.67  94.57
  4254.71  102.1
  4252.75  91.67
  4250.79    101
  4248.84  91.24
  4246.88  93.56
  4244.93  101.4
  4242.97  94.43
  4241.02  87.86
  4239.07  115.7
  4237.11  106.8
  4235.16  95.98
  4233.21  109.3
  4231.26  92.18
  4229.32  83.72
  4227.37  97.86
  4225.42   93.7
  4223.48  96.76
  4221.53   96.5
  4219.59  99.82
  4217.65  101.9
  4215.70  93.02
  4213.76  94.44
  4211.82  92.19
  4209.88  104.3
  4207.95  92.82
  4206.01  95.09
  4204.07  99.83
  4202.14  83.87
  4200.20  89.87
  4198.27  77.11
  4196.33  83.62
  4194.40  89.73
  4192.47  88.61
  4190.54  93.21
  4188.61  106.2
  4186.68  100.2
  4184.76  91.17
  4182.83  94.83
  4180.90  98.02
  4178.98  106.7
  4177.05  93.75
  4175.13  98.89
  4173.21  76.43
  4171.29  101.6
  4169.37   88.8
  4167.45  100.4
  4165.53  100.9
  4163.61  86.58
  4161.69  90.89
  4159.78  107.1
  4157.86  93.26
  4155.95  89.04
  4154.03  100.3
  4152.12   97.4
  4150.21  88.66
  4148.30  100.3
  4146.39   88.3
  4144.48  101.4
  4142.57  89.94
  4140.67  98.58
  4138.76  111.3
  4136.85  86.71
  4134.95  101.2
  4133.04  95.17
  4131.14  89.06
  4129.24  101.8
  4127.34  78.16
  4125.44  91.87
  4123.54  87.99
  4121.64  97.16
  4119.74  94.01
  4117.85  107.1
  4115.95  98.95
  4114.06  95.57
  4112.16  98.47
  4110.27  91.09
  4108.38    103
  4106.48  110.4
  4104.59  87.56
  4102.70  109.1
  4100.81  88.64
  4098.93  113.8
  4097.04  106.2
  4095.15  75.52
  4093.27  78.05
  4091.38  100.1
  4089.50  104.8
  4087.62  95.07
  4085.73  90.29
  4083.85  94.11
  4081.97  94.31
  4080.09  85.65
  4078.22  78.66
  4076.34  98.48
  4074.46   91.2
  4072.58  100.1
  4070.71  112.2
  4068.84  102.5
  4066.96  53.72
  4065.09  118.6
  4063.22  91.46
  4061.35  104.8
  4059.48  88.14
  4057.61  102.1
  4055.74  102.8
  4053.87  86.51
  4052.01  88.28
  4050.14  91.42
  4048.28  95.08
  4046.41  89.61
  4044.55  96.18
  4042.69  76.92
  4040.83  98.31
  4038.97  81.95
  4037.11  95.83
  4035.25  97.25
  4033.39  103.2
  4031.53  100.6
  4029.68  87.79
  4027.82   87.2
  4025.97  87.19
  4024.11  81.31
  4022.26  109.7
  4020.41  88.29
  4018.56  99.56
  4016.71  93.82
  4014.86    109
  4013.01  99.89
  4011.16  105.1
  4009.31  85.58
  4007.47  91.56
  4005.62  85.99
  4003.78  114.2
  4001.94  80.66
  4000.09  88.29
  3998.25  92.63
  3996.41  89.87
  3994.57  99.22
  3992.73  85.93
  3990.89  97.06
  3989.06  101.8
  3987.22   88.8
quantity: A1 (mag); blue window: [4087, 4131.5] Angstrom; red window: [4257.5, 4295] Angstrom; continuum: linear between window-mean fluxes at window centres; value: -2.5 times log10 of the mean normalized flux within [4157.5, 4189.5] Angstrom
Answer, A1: 0.013 mag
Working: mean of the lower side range 96.1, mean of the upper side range 99.5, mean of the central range 96.3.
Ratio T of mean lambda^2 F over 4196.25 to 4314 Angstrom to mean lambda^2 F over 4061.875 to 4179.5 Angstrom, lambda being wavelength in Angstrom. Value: 1.1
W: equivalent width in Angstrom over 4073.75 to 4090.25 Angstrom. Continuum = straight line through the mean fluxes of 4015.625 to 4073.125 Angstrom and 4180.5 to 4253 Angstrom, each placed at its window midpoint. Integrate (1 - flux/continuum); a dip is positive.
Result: 0.3 Angstrom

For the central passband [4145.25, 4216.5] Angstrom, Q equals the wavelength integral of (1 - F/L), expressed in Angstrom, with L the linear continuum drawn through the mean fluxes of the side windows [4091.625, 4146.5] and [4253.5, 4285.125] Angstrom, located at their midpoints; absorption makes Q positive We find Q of 2.8 Angstrom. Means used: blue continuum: 95.9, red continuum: 101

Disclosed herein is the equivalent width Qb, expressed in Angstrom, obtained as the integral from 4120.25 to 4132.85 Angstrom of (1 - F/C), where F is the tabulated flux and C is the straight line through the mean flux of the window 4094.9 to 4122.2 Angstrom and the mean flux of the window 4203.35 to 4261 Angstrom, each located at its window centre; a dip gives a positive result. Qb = 0.9 Angstrom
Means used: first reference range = 99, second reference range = 97.4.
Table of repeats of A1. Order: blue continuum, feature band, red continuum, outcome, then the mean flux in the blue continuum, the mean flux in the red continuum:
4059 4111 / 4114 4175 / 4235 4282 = 0.02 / 95.4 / 98.9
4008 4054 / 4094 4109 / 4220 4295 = -0.04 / 93.5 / 98.4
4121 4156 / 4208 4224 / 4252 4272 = -0.01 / 94.6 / 97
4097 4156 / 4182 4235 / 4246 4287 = 0.05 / 96.8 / 99.3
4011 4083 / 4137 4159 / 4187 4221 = -0.03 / 94.1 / 93.4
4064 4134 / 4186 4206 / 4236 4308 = 0.07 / 95.1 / 98.8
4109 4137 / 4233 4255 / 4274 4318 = 0.00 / 94.6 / 101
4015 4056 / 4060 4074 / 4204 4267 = -0.04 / 92.8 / 97.4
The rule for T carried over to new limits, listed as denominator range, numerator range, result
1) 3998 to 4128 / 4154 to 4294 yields 1.10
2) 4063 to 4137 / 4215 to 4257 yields 1.09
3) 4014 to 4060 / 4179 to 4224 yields 1.09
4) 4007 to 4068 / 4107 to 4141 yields 1.07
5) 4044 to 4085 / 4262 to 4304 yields 1.17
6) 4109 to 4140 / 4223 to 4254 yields 1.07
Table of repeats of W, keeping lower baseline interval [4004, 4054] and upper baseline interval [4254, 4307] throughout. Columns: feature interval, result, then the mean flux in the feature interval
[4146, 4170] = 0.3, 95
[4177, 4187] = -0.1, 97.6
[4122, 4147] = 0.4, 94.1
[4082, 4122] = -0.8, 97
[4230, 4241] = -0.5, 102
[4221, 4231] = 0.4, 93.5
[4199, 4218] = 0.6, 94.3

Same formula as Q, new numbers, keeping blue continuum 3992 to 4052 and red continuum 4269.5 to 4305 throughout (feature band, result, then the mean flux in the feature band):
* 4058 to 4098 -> 0.4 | 93.6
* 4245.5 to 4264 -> 0.2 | 97.6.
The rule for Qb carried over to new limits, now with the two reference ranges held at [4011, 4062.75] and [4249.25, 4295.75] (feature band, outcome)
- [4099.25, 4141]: -0.3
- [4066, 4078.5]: 0.4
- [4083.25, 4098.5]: 0.3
